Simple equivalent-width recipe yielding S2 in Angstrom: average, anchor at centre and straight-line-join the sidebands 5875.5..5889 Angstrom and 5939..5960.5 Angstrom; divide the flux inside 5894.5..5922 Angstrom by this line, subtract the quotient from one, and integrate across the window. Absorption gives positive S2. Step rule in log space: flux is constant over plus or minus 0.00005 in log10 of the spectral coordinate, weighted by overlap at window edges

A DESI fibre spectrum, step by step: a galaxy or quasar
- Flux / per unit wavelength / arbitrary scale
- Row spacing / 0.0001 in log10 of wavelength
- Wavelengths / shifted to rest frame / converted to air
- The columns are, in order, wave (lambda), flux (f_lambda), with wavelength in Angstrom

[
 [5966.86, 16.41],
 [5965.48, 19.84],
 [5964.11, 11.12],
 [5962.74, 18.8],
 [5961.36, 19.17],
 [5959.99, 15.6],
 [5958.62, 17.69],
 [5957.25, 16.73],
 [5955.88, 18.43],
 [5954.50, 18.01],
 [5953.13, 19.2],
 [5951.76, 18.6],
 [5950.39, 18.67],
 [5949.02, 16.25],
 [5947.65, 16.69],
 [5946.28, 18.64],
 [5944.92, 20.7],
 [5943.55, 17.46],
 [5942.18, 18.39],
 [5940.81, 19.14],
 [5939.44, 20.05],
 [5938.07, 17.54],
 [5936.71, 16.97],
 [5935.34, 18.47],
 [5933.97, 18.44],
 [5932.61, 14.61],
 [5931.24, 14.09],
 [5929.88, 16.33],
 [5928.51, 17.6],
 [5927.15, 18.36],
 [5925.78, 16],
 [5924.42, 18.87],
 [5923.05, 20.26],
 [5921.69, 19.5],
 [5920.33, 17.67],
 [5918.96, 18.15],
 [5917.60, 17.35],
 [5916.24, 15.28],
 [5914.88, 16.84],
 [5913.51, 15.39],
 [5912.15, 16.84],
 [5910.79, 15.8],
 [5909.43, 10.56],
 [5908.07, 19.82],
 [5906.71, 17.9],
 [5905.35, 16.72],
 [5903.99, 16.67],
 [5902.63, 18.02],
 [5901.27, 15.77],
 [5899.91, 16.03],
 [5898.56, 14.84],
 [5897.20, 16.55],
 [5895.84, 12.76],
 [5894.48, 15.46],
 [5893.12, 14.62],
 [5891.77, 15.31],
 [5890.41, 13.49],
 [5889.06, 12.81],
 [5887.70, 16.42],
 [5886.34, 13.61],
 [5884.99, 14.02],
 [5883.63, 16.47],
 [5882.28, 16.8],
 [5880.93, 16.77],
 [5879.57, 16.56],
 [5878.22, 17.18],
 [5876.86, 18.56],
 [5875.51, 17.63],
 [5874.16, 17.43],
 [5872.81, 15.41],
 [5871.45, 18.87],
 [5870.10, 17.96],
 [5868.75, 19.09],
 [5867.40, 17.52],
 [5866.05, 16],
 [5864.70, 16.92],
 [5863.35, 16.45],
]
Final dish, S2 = 0.9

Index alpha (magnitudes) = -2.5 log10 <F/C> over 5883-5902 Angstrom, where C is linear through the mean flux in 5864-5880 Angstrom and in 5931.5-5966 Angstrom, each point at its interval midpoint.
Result 0.18 mag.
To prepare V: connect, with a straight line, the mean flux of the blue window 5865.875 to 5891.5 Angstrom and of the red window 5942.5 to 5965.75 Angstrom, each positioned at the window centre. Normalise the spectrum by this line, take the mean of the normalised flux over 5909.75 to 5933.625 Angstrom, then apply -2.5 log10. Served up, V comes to 0.02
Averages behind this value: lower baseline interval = 16.4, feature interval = 16.9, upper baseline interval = 17.7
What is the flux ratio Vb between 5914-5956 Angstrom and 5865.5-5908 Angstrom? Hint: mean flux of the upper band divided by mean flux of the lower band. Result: 1.1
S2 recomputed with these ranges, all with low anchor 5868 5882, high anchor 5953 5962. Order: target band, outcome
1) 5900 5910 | 0.61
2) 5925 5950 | 0.18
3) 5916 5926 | -0.25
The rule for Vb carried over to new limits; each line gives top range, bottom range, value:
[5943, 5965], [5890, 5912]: 1.12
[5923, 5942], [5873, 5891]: 1.10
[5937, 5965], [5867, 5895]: 1.10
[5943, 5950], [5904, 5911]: 1.11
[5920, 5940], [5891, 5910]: 1.12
